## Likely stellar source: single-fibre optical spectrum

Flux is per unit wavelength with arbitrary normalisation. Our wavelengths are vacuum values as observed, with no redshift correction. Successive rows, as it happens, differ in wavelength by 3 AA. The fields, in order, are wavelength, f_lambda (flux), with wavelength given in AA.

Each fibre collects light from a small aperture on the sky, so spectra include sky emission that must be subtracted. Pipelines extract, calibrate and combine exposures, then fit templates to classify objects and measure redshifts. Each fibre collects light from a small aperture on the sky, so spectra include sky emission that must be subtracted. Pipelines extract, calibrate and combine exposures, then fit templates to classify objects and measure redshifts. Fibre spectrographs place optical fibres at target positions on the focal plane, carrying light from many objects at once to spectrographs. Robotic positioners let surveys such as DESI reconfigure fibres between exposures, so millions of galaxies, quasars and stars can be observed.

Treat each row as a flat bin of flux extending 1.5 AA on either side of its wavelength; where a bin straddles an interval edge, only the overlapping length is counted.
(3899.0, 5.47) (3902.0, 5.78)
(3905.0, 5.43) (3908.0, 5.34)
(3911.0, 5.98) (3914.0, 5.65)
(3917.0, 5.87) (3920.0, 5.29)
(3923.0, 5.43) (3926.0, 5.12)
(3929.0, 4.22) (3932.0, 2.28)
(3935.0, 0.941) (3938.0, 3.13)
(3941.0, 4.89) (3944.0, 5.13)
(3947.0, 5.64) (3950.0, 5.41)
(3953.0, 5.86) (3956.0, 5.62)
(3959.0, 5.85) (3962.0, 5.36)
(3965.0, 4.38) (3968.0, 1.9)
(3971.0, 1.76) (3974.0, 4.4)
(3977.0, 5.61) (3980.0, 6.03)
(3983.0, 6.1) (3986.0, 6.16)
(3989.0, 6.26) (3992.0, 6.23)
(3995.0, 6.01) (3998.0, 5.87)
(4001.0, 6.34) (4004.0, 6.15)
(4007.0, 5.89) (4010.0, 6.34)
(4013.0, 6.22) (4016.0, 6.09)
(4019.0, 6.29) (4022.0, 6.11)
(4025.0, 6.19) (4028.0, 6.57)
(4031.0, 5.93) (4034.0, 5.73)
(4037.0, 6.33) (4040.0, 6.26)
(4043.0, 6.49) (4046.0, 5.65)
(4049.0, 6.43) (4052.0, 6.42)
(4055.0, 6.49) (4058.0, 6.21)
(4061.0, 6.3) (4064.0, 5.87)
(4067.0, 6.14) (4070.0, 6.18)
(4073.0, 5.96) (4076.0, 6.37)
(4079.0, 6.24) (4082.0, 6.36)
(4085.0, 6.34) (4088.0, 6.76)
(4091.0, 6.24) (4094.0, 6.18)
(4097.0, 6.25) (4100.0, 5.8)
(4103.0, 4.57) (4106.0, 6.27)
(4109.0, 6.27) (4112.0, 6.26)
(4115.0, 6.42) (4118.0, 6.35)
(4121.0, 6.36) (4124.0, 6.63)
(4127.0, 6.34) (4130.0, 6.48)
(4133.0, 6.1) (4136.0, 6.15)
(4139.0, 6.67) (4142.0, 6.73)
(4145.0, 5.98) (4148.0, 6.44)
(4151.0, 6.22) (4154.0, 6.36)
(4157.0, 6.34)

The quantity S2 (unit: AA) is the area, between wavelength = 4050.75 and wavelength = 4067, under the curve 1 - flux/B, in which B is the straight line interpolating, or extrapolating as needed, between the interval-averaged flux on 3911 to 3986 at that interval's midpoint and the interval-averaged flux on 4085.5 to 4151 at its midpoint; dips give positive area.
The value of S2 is -1.5 AA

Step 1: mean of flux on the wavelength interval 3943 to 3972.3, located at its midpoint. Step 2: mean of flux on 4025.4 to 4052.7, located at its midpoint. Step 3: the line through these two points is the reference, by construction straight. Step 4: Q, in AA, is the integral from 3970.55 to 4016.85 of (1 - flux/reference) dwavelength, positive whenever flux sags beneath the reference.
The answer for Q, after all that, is -3.7 AA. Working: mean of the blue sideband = 4.7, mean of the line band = 5.8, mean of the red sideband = 6.19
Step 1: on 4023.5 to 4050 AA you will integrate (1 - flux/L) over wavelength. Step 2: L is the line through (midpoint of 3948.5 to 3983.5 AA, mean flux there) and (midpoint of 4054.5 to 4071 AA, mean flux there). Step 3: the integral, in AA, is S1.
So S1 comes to -1.63 AA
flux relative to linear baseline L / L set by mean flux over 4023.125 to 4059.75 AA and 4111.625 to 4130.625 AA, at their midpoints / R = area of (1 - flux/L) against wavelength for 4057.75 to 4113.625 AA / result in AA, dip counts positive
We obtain 1.7 AA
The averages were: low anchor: 6.22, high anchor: 6.41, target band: 6.13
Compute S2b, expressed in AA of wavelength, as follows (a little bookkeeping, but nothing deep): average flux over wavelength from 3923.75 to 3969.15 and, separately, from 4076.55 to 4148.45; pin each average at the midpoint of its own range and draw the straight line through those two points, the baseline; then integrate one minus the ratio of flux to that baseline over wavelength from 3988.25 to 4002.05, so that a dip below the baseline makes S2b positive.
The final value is -3.3 AA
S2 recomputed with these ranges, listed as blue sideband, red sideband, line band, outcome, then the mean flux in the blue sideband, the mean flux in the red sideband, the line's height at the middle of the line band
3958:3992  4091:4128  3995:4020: -4.3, 4.94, 6.14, 5.23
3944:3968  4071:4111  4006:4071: -4.8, 5.2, 6.13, 5.77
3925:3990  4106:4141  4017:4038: -3.1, 4.62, 6.37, 5.36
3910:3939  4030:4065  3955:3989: 1.4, 4.39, 6.18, 5.08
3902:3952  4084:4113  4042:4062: -1.9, 4.78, 6.09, 5.73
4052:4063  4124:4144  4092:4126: 1.4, 6.32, 6.42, 6.39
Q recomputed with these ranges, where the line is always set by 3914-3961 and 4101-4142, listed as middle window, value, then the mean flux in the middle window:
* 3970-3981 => 1.2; 4.5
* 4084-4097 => -0.8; 6.37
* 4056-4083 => -1.7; 6.18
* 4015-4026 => -1.5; 6.17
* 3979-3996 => -3.3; 6.14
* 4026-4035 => -1.0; 6.1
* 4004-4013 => -1.4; 6.14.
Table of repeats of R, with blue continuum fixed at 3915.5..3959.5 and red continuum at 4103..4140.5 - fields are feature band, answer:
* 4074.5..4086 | -0.8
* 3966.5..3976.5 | 4.0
